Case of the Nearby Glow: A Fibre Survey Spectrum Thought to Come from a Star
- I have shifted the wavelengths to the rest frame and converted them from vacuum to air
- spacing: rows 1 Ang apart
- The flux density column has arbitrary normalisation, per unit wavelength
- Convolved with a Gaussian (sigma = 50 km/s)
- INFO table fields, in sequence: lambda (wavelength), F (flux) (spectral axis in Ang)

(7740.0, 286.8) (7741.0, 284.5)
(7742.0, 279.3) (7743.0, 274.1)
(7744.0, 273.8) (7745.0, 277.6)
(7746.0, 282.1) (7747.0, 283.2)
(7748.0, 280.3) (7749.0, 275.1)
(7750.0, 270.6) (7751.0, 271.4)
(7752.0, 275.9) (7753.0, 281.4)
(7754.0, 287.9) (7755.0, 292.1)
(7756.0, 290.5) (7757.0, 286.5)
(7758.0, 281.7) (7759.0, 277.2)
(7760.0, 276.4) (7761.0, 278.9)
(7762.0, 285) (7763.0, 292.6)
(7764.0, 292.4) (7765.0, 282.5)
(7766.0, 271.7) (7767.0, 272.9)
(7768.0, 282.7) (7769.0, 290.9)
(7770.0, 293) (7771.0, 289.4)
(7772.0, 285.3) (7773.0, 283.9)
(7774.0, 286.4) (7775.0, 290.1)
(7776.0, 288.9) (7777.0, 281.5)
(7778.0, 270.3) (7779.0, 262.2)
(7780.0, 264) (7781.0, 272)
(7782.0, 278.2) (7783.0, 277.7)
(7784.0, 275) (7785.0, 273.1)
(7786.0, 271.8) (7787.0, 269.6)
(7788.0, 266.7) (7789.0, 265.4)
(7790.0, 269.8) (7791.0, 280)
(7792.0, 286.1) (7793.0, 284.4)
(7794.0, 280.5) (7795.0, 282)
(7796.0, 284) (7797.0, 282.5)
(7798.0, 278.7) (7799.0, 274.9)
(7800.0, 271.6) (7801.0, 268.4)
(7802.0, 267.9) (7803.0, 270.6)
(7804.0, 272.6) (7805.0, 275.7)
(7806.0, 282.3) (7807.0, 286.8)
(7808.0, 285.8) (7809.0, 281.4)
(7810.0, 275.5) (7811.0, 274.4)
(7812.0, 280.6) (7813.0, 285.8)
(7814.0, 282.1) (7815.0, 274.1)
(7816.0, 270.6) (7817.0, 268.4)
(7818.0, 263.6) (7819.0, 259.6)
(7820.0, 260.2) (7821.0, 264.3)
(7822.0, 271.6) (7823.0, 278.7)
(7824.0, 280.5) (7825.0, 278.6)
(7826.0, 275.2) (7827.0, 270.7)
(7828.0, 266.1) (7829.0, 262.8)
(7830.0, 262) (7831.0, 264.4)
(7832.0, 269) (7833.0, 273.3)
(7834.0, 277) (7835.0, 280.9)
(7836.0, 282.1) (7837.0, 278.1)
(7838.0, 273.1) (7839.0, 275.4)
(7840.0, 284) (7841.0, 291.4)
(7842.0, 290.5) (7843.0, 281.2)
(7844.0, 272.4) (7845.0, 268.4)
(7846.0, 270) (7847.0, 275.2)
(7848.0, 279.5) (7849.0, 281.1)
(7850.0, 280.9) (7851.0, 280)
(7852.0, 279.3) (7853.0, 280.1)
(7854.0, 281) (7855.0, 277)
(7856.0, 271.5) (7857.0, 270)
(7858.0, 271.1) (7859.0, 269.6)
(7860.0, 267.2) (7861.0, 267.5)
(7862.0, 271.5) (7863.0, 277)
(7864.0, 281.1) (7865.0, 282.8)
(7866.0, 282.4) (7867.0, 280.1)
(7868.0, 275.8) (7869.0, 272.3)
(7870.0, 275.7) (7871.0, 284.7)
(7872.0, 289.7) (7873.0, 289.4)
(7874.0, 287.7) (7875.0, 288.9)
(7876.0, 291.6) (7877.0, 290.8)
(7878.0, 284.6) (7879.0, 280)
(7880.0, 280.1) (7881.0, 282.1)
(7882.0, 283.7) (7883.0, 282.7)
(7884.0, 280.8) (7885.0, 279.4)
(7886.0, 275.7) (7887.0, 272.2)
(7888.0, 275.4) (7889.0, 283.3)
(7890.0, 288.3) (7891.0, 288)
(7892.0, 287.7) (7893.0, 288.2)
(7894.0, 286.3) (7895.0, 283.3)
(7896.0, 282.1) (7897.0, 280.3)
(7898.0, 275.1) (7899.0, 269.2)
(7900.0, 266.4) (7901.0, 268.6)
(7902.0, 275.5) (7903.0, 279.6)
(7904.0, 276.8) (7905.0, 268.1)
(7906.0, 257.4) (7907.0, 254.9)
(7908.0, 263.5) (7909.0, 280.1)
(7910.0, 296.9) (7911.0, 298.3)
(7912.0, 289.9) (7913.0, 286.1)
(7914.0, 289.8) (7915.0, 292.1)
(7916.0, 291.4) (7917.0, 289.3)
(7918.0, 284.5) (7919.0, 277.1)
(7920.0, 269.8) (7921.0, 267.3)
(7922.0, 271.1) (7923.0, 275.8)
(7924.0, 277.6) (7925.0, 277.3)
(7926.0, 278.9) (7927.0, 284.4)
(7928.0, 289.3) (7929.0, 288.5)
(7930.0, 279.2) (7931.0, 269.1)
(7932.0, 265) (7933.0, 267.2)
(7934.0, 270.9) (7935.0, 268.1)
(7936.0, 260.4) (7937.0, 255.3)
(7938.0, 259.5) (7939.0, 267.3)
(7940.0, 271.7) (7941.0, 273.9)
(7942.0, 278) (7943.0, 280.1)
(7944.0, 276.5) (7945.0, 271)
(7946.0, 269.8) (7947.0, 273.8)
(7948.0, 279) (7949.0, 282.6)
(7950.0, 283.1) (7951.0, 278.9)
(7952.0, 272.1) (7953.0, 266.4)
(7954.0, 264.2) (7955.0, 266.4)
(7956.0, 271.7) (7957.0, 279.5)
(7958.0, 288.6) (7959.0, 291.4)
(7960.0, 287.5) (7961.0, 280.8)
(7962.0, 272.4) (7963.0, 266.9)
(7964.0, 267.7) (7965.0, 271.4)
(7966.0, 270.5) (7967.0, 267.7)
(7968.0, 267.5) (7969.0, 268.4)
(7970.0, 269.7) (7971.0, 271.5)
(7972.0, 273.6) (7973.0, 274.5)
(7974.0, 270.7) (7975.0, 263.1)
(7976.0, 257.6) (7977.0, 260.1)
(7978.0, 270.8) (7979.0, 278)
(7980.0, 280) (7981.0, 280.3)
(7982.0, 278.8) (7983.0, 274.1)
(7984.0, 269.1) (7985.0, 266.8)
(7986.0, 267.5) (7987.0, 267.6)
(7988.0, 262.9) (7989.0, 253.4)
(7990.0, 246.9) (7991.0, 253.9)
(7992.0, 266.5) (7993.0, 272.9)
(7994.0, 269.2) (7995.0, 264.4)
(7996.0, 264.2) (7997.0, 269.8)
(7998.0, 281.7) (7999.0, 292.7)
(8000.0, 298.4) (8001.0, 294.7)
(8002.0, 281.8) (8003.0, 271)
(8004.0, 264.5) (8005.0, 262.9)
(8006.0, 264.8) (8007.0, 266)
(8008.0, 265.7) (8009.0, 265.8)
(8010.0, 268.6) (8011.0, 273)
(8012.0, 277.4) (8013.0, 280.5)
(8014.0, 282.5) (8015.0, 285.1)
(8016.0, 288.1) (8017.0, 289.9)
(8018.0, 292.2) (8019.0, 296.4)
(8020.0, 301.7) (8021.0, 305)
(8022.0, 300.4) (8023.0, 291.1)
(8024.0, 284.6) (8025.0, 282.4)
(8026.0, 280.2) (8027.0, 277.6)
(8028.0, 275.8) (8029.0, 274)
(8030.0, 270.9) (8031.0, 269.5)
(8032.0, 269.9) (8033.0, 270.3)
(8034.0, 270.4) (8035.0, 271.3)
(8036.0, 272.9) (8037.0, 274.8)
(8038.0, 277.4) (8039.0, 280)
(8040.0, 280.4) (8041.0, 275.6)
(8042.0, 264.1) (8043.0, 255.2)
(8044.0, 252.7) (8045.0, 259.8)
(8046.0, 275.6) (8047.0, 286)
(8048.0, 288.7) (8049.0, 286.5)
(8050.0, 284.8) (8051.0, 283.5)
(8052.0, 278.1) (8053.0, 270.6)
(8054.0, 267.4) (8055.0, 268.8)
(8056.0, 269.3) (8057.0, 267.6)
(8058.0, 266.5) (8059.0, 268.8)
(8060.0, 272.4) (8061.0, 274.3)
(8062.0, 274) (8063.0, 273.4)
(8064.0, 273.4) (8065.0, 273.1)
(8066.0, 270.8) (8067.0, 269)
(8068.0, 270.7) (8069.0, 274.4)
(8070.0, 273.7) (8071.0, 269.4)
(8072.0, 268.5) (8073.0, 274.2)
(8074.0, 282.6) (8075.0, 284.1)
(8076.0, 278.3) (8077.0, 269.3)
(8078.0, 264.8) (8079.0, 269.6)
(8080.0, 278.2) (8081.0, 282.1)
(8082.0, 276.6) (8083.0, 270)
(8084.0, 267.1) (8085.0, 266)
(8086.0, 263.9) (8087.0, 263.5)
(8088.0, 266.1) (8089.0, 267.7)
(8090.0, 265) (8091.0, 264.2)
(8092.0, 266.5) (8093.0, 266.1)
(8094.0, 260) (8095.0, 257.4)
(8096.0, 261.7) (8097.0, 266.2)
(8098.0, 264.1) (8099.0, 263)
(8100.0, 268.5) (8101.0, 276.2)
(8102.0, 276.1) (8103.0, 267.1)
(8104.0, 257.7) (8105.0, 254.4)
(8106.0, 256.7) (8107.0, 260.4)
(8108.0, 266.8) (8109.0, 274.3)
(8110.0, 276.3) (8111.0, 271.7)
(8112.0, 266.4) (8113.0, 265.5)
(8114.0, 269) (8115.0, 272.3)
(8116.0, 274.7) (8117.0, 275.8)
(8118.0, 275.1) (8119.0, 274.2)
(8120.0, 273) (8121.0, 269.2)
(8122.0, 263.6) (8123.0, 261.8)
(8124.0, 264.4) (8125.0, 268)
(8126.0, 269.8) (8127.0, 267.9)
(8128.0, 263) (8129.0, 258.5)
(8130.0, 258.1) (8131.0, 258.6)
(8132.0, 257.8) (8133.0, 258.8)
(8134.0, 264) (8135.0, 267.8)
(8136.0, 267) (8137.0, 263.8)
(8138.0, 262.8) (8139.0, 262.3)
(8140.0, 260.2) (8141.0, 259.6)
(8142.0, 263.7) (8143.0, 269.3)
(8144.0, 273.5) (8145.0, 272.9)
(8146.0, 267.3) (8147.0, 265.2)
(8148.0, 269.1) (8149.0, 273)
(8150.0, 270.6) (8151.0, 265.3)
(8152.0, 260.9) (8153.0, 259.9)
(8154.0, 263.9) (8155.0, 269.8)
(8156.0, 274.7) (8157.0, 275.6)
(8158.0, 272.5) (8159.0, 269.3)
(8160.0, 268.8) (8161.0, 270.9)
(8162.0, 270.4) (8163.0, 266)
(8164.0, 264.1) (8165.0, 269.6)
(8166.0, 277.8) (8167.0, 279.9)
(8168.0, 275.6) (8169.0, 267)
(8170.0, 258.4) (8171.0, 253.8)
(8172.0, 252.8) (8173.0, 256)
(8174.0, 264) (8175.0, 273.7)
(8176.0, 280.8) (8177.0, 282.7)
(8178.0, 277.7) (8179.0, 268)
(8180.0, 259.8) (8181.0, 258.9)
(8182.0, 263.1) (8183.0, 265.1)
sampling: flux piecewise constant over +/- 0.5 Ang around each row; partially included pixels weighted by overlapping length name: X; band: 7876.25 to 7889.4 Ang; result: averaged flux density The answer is 281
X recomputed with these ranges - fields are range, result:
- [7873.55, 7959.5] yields 278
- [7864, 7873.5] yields 281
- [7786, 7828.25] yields 275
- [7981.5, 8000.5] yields 270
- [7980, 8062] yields 275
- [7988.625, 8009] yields 270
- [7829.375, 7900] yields 279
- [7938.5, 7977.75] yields 273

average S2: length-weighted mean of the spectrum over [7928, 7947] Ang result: 271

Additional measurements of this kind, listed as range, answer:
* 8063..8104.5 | 269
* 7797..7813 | 277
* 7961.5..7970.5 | 269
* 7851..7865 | 275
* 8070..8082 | 275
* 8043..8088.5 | 272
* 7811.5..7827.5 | 273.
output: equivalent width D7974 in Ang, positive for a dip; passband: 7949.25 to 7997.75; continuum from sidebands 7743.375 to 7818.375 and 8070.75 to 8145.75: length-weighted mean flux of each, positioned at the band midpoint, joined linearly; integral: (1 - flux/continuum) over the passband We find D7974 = 0.3 Ang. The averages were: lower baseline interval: 279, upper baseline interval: 267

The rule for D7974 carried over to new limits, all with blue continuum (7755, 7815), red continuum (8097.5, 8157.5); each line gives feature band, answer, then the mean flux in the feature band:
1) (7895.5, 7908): 0.19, 271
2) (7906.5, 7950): -0.42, 277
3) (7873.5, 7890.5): -0.44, 283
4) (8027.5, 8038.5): -0.09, 272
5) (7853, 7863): 0.15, 272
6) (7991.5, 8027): -1.16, 280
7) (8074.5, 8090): -0.15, 271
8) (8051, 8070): -0.18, 272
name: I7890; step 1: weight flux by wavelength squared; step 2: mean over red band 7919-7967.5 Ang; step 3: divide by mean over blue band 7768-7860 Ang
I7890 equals 1.02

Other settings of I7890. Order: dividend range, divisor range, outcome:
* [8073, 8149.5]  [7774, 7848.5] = 1.05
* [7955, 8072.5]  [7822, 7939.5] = 1.02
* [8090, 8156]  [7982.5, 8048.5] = 0.99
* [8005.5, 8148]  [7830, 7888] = 1.03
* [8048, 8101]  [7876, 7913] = 1.01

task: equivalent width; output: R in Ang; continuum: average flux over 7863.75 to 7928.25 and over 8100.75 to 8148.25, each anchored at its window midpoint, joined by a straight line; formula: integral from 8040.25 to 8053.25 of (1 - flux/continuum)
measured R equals -0.1 Ang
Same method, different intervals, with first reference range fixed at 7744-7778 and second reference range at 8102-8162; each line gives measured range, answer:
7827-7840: 0.3 Ang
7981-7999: 0.3 Ang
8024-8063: -0.4 Ang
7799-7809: 0.2 Ang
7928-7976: 0.3 Ang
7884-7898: -0.2 Ang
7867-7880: -0.3 Ang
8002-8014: 0.1 Ang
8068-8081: -0.2 Ang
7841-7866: 0.2 Ang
